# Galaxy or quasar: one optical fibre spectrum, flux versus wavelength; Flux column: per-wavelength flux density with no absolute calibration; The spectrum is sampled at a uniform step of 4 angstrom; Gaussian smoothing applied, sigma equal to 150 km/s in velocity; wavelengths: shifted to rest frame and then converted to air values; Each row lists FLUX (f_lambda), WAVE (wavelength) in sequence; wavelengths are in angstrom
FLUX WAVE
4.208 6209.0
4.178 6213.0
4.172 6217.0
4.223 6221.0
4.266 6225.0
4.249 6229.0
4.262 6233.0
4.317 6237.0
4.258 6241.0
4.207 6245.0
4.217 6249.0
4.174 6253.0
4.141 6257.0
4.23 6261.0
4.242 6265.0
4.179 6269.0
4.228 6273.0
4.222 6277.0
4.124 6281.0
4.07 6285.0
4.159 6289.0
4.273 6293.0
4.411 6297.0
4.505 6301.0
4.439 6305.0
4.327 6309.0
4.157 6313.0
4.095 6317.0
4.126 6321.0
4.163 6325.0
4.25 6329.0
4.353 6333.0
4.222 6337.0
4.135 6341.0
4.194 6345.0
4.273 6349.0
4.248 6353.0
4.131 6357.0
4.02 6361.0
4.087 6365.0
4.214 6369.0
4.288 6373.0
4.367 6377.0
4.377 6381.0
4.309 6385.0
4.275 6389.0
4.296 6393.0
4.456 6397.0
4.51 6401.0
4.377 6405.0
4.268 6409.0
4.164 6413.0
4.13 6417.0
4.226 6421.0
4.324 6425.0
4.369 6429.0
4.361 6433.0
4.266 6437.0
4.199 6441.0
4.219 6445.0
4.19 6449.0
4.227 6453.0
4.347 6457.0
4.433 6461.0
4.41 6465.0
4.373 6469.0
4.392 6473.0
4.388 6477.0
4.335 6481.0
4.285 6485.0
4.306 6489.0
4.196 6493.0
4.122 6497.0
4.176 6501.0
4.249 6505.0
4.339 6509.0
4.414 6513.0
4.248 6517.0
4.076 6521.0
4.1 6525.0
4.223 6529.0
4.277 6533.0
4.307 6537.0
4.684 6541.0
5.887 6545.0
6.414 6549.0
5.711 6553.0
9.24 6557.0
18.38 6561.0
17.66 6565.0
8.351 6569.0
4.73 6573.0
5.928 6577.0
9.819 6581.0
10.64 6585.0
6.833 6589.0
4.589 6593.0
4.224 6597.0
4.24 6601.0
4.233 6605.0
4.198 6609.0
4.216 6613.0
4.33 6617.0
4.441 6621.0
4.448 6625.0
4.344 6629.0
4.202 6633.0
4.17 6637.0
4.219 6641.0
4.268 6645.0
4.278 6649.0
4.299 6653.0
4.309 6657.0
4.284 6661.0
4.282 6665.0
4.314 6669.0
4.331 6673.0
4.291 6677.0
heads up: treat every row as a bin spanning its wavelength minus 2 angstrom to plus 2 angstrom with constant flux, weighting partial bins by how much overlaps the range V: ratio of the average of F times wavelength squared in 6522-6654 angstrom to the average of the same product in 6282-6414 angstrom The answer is 1.53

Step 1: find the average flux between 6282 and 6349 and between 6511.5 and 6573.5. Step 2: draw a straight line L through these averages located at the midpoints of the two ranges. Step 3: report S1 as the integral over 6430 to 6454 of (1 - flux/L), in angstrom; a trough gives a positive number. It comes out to 6.3 angstrom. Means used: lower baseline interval 4.24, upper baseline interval 6.99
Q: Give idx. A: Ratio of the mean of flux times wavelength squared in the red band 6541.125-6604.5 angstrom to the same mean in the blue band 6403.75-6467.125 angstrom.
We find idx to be 1.9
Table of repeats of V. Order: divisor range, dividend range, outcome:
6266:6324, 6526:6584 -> 2.00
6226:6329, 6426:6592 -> 1.45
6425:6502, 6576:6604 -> 1.58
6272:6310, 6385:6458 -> 1.04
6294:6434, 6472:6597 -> 1.52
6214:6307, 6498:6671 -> 1.47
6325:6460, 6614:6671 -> 1.09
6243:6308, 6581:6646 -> 1.31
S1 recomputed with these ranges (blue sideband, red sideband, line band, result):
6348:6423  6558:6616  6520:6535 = 5.6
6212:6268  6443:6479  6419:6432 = 0.0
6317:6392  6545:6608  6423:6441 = 3.9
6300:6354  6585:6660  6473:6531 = 2.6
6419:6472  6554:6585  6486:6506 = 7.6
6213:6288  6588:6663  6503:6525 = 0.5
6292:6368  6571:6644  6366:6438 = 2.8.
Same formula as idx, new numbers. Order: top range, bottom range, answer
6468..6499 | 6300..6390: 1.06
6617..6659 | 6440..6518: 1.05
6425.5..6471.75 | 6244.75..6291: 1.09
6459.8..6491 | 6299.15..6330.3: 1.08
